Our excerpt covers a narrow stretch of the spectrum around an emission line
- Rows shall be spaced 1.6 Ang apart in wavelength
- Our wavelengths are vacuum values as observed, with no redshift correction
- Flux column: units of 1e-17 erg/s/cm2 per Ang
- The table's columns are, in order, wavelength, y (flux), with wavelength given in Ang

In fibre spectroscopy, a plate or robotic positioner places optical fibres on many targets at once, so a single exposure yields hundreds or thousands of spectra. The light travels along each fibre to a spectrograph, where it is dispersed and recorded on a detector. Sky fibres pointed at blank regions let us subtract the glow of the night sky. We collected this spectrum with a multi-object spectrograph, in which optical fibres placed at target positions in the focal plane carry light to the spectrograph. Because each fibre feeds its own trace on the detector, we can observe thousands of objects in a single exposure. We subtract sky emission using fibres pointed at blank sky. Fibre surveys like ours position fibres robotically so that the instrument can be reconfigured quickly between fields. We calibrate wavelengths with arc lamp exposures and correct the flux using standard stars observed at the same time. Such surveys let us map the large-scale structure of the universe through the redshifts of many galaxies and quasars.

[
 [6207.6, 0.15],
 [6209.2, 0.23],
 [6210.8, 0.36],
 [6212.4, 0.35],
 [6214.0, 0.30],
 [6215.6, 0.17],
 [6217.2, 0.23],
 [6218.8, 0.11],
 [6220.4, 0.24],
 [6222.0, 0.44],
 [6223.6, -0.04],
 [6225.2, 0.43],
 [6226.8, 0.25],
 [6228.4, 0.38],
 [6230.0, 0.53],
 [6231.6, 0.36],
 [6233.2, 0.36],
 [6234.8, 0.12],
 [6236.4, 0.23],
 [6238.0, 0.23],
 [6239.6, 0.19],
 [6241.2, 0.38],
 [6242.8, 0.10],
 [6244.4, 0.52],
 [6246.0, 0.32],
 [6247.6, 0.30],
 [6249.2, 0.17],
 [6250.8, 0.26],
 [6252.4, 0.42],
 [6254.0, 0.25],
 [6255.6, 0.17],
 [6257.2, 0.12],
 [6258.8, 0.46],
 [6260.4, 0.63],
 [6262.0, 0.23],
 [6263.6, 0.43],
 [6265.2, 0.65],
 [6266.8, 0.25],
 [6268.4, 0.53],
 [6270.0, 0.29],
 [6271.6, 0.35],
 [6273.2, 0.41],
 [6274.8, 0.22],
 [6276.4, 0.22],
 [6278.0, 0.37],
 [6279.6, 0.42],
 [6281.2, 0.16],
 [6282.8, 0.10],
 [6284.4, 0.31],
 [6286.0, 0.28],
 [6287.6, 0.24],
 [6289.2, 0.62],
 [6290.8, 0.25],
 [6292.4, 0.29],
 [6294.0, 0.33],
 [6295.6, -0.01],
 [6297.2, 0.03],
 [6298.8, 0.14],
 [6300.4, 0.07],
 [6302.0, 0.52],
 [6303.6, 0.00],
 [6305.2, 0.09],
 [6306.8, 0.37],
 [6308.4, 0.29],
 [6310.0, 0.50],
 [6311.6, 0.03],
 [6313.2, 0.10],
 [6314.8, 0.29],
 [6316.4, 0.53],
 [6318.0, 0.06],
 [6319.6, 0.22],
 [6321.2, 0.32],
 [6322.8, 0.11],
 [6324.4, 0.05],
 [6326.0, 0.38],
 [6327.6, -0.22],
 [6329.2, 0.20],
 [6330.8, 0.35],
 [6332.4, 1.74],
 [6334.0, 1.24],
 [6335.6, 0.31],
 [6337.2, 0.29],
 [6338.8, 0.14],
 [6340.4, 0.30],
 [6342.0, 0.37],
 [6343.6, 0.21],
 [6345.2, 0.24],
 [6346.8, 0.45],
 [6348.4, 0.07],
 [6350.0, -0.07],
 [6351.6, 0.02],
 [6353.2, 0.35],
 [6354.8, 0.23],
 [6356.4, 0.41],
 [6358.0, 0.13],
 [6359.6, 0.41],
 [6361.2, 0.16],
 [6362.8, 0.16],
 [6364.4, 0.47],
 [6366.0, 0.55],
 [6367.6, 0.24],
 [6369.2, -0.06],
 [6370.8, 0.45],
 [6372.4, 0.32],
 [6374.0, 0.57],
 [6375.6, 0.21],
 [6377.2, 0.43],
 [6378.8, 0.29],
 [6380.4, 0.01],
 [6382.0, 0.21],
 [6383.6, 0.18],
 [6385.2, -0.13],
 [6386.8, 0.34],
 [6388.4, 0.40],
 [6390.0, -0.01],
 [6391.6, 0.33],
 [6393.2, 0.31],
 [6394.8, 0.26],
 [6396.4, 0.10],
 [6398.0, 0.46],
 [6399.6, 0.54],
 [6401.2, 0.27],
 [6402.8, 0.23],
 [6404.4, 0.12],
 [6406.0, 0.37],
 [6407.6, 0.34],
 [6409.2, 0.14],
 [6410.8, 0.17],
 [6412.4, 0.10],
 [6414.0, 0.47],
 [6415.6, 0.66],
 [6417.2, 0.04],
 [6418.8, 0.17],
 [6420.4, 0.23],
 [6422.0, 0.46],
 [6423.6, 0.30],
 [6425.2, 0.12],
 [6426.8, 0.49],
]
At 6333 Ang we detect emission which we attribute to H-beta 4861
